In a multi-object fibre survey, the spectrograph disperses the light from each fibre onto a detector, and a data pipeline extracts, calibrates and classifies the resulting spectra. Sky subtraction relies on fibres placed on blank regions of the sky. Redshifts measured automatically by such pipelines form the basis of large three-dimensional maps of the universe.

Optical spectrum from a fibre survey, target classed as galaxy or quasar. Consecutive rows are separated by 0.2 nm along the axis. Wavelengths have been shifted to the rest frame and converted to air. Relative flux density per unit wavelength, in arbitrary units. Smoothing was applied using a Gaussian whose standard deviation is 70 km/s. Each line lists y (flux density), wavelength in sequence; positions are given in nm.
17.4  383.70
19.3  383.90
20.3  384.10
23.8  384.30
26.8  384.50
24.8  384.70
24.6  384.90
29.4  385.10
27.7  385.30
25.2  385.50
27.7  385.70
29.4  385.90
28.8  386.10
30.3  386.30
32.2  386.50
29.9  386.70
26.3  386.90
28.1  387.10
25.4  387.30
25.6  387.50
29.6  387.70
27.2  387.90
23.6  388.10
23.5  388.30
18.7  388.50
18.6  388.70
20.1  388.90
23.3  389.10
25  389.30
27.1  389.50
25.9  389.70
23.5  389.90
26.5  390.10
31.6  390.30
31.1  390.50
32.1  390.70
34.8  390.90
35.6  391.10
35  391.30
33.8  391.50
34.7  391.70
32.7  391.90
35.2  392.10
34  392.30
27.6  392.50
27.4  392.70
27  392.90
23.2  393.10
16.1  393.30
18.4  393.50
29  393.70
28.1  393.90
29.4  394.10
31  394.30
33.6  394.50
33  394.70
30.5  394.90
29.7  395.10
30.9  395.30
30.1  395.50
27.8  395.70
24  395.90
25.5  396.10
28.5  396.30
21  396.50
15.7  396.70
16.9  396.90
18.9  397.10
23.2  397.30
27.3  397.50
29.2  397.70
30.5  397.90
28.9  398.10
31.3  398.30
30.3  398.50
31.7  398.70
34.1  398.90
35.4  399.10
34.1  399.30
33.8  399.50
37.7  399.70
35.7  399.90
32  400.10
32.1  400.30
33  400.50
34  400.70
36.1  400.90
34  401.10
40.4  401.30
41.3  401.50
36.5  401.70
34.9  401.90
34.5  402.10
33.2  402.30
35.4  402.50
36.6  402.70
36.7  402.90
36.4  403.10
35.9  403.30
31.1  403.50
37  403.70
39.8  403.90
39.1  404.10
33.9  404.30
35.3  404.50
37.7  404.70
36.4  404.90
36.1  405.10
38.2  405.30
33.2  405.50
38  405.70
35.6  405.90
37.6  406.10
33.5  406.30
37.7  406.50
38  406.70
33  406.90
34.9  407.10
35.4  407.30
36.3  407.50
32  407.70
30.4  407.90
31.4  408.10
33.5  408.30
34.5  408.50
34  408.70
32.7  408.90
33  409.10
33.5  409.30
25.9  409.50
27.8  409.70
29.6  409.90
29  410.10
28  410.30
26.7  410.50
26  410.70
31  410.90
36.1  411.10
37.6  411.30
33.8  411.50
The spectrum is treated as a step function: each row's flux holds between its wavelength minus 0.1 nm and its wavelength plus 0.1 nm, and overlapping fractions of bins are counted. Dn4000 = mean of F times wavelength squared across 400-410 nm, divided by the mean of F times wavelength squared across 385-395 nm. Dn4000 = 1.3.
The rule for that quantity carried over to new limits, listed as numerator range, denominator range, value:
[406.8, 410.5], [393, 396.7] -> 1.27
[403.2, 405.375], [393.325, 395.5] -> 1.32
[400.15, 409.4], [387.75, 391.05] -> 1.47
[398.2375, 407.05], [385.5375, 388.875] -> 1.45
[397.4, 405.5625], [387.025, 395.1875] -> 1.31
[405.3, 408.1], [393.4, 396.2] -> 1.30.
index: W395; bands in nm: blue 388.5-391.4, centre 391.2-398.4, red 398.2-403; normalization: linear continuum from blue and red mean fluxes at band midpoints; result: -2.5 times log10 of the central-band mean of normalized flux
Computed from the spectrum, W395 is 0.11 mag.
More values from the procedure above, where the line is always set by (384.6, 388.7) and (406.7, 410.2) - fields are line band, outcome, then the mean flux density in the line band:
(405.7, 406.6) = -0.15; 36.3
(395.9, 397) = 0.32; 21.7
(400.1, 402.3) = -0.16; 35.4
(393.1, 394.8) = 0.06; 27.1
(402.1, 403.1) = -0.15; 35.5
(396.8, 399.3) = 0.05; 28.4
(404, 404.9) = -0.17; 36.5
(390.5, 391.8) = -0.22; 34.1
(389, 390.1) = 0.10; 25.1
